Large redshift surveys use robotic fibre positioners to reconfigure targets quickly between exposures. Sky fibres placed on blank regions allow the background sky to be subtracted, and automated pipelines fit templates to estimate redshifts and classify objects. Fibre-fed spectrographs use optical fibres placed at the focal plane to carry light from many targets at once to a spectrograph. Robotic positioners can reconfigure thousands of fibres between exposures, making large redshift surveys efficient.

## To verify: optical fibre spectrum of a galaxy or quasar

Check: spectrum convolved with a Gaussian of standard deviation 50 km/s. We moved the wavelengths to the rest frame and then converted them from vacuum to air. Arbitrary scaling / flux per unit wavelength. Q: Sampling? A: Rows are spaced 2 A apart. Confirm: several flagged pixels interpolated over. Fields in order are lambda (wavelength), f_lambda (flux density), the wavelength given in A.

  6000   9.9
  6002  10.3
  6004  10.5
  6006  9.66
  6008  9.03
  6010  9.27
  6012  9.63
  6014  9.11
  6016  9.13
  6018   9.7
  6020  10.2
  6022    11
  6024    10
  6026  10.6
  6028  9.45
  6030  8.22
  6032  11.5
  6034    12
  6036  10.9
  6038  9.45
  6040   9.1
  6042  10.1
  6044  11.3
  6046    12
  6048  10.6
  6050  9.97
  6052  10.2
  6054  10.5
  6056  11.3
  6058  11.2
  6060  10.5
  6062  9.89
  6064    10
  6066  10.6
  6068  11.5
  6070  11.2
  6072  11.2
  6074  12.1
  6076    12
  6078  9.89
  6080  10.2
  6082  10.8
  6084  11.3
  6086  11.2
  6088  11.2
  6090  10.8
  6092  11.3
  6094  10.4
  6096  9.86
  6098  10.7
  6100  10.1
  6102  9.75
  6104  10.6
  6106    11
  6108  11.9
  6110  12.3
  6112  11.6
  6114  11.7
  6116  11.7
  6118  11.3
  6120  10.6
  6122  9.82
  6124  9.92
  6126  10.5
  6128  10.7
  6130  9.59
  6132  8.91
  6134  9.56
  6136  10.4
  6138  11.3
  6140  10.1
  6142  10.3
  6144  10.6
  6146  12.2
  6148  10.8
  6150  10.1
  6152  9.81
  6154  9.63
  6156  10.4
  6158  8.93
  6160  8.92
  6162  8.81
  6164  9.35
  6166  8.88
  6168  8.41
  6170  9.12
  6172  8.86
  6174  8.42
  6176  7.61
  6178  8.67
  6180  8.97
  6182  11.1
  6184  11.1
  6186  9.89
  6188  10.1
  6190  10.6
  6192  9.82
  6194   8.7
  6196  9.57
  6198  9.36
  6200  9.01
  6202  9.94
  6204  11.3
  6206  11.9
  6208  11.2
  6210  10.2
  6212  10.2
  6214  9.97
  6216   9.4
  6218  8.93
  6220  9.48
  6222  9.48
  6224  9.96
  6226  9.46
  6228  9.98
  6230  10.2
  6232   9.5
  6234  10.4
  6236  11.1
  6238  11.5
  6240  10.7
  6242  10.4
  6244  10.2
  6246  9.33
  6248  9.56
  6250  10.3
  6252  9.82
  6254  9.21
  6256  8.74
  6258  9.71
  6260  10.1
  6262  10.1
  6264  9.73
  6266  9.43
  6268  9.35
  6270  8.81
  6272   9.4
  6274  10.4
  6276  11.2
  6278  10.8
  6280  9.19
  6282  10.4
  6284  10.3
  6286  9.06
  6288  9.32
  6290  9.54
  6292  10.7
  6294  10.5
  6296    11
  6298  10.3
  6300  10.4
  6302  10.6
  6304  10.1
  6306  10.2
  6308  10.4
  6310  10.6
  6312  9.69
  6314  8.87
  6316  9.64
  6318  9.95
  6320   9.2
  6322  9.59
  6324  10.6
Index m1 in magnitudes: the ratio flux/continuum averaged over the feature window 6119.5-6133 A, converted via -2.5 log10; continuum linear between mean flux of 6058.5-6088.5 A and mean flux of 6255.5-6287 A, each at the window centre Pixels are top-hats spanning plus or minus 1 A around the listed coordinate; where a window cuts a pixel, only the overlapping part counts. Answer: 0.07 mag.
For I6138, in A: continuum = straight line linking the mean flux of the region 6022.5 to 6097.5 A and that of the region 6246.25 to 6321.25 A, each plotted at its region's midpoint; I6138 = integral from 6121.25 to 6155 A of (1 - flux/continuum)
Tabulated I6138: 0.5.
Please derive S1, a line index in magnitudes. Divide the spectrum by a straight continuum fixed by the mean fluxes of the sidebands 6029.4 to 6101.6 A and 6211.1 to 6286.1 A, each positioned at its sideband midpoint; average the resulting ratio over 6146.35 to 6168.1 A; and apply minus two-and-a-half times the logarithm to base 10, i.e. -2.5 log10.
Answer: 0.08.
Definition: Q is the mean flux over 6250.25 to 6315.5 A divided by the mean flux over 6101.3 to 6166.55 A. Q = 1.0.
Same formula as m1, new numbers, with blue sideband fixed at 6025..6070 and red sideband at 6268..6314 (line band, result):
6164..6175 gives 0.17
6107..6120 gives -0.12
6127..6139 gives 0.03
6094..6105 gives 0.02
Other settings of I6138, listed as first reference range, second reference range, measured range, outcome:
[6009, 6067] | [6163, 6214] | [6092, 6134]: -2.8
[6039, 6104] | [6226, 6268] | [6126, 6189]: 3.7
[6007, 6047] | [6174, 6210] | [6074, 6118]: -4.4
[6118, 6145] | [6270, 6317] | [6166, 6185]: 2.0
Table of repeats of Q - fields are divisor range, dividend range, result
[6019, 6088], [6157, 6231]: 0.90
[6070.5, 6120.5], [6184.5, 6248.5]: 0.91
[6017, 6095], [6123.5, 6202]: 0.91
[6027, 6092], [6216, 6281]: 0.92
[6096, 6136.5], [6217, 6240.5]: 0.95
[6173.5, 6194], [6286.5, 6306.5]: 1.07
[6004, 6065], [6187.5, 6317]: 0.98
